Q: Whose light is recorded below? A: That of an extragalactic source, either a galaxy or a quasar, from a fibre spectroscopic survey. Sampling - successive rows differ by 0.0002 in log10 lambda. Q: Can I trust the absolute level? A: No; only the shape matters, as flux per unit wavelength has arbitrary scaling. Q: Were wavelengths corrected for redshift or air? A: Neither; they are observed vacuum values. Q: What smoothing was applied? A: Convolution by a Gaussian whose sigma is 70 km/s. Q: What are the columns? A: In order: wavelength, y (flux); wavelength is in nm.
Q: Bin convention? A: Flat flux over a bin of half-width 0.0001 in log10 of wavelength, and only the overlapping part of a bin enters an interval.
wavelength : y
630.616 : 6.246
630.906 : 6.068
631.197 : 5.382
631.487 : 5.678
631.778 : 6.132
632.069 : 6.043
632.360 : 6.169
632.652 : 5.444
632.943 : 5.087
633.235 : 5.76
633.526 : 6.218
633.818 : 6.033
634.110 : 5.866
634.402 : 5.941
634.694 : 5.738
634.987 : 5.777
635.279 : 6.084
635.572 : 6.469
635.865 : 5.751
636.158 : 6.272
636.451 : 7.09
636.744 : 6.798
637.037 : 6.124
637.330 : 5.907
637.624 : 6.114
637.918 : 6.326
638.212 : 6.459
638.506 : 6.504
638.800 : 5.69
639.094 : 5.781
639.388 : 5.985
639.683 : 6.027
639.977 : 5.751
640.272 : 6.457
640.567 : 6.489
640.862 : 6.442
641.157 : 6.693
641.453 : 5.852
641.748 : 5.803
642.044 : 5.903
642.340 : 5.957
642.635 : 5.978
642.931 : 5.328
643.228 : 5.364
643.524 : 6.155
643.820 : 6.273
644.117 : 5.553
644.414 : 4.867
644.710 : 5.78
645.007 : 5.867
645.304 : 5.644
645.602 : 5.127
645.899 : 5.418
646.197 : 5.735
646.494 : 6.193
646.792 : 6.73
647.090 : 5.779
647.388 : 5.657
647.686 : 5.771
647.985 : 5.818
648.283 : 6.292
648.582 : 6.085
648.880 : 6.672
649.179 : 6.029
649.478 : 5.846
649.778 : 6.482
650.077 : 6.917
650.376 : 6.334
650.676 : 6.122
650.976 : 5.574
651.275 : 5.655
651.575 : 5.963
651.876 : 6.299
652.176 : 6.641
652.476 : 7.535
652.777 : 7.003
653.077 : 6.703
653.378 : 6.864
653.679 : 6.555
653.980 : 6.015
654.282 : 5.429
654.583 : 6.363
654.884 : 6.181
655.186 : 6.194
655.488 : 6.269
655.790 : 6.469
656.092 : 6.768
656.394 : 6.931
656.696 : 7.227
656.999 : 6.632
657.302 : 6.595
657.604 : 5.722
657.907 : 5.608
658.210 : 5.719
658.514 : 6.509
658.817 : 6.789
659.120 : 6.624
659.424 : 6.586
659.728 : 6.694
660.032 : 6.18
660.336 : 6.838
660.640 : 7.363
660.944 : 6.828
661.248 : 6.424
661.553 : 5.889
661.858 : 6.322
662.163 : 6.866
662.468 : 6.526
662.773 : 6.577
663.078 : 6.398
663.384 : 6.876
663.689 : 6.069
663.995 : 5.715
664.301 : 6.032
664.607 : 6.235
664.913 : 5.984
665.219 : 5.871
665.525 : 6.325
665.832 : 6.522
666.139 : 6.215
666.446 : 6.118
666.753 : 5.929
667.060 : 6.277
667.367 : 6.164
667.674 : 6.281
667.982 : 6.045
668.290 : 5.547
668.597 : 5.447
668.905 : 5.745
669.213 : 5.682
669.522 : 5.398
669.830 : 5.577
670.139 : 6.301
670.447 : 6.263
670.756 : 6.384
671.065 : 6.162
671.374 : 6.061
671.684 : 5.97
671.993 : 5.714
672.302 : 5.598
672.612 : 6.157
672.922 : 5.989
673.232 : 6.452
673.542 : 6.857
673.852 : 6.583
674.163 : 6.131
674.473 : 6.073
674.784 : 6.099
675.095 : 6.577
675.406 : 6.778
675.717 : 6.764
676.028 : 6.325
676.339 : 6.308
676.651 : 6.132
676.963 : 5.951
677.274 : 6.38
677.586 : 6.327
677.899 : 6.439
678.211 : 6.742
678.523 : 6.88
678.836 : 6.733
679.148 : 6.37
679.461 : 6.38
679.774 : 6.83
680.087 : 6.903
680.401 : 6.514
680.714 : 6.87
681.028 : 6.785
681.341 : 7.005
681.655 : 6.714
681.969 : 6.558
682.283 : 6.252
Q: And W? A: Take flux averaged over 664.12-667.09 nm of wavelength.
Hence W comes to 6.14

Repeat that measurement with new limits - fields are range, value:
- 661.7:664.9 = 6.34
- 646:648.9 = 6.04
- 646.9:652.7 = 6.2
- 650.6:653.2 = 6.39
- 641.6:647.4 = 5.76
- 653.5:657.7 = 6.39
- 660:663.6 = 6.6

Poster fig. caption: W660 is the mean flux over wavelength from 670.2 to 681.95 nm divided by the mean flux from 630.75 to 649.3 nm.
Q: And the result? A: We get 1.1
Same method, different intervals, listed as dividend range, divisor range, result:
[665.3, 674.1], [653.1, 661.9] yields 0.94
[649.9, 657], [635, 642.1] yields 1.04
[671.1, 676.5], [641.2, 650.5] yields 1.06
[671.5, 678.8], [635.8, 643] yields 1.03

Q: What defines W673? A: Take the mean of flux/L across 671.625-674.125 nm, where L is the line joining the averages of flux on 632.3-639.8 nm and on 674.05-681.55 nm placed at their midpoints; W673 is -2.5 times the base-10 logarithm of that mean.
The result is 0.05 mag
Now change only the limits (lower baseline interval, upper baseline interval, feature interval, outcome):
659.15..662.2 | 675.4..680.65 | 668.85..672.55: 0.11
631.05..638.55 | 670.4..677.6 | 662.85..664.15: -0.02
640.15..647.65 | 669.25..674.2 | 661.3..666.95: -0.04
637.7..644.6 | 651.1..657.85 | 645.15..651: 0.04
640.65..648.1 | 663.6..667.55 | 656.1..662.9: -0.09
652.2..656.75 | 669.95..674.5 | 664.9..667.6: 0.02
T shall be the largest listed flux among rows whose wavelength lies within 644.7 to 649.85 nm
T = 6.73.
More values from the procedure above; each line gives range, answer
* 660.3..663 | 7.363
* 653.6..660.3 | 7.227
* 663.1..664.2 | 6.876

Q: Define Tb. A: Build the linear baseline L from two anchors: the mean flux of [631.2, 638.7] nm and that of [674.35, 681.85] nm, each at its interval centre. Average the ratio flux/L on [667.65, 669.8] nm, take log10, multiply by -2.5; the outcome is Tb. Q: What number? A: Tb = 0.13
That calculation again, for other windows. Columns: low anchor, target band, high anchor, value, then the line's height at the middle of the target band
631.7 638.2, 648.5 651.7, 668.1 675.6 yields -0.02 mag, 6.06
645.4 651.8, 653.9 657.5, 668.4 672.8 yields -0.08 mag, 5.97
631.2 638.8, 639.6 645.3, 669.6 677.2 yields 0.03 mag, 6.08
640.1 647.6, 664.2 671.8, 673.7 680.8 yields 0.05 mag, 6.31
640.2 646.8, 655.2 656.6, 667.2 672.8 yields -0.12 mag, 5.89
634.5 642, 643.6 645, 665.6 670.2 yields 0.08 mag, 6.12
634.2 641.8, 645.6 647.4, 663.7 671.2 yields 0.05 mag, 6.12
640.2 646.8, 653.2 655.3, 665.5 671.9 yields -0.05 mag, 5.93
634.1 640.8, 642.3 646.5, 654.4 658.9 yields 0.11 mag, 6.24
